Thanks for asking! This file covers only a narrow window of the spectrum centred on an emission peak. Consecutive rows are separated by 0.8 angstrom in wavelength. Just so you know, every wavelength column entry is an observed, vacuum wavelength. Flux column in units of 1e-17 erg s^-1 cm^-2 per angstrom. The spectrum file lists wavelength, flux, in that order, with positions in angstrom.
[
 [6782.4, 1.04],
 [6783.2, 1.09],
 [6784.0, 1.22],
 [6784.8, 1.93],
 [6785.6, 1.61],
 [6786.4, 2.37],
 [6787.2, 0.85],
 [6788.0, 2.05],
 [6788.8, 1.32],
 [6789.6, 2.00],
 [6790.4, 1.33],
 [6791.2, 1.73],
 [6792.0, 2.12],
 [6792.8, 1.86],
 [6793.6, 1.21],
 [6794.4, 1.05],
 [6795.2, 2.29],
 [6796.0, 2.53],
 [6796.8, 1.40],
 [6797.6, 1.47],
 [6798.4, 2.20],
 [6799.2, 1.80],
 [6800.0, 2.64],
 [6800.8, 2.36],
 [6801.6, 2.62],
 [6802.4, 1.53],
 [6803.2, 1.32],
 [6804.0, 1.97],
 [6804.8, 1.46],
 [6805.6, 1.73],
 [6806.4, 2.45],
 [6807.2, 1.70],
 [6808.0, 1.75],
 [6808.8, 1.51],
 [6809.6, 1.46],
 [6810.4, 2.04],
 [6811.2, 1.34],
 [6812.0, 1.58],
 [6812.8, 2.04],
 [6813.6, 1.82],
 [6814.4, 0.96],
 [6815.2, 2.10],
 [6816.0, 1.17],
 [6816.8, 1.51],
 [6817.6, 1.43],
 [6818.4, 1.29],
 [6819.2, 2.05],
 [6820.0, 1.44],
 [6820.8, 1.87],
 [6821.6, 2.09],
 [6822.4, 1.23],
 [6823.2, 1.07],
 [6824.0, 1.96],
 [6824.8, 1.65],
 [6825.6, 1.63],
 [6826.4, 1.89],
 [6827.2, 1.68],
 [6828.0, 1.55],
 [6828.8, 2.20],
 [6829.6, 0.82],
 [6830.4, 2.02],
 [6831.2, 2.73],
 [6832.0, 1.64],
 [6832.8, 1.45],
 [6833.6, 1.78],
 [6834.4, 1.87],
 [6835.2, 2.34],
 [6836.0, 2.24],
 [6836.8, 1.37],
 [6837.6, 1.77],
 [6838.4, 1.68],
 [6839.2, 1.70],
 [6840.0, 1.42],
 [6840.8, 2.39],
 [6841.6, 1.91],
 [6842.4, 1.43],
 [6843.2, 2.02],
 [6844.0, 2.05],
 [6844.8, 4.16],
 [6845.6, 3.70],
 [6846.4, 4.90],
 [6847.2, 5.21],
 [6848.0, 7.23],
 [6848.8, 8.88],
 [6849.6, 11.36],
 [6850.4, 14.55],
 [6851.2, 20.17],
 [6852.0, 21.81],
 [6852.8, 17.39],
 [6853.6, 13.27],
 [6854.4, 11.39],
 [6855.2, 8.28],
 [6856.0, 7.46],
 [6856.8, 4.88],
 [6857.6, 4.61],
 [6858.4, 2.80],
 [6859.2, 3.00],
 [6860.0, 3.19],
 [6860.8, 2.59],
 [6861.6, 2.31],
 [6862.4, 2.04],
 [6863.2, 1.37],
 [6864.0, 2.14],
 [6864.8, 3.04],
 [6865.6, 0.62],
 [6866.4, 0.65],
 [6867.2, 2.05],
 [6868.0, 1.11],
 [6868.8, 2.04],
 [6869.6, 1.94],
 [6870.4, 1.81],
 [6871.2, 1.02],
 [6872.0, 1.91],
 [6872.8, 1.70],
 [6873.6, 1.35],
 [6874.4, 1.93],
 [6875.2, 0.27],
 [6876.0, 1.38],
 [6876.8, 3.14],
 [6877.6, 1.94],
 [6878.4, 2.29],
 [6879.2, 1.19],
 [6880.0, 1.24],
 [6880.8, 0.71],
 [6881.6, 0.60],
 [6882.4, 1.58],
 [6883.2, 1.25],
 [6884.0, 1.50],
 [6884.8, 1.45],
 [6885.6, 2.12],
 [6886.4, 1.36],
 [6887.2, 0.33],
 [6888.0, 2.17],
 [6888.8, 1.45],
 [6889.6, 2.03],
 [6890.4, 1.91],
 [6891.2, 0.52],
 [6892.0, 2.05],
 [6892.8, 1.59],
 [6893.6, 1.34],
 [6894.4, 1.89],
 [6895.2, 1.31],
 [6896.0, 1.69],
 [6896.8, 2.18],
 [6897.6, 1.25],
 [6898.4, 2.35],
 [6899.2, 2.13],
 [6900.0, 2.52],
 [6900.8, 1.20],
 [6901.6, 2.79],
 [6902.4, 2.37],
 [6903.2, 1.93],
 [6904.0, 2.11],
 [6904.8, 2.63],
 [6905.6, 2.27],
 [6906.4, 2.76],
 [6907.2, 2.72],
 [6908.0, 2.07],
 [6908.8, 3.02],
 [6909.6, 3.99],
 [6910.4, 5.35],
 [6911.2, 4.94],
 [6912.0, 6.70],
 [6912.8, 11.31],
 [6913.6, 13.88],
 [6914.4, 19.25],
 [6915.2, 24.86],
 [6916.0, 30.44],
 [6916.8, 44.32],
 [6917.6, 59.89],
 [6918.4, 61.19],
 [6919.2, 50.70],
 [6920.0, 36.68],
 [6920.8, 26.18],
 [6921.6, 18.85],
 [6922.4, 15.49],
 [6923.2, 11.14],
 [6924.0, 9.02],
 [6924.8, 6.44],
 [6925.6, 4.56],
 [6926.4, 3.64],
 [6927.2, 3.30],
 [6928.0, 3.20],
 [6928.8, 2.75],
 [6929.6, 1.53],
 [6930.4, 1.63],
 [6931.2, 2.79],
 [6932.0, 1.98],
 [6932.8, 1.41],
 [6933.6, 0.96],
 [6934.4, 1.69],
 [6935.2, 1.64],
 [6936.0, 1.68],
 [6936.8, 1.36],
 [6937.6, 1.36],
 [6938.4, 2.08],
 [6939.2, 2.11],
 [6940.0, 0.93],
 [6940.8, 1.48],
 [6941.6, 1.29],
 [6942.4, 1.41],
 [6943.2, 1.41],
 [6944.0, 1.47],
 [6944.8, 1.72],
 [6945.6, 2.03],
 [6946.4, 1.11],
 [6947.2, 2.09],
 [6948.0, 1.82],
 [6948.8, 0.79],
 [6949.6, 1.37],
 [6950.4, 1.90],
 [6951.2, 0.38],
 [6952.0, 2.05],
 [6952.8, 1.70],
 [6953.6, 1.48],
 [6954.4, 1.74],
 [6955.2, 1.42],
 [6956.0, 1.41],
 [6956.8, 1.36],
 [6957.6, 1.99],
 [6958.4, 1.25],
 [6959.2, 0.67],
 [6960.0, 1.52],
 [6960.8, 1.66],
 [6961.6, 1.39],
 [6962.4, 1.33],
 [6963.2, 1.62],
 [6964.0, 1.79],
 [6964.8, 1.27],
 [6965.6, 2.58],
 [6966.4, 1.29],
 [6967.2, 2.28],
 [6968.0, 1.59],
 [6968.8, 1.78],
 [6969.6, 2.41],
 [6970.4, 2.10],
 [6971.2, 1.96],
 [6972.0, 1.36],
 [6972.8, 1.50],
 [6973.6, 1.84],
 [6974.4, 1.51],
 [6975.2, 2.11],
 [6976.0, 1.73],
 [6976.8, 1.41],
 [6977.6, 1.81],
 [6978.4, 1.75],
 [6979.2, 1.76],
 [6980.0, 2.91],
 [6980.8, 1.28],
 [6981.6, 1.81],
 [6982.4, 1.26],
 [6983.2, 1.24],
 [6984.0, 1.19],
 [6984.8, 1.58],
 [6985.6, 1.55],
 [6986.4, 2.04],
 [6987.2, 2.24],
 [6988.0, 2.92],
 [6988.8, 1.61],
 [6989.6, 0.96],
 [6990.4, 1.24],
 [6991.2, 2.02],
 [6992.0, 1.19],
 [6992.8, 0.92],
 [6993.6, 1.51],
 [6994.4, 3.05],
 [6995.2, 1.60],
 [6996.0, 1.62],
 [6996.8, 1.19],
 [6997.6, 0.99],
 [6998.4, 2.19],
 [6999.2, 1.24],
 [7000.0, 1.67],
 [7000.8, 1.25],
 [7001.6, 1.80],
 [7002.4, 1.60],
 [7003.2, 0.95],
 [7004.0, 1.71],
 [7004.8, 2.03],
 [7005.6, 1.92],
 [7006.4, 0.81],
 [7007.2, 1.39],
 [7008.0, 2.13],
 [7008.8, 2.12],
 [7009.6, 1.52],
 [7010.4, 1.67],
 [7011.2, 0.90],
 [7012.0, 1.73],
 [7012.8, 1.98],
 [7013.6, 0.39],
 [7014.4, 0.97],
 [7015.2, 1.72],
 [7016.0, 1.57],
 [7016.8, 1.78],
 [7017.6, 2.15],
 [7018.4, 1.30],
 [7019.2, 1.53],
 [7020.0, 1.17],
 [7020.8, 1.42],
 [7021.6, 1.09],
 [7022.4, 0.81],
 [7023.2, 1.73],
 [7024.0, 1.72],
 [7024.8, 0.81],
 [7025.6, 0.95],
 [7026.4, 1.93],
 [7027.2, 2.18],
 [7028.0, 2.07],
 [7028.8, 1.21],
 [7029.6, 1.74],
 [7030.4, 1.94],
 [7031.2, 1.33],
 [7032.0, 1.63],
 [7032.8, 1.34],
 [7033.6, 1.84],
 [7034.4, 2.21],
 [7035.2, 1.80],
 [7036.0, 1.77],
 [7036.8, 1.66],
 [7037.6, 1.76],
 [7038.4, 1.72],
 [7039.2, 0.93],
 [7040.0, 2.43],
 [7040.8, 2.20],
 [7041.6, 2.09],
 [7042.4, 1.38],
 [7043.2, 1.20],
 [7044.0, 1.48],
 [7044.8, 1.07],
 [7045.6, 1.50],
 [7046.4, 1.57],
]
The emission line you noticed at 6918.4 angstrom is [O III]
